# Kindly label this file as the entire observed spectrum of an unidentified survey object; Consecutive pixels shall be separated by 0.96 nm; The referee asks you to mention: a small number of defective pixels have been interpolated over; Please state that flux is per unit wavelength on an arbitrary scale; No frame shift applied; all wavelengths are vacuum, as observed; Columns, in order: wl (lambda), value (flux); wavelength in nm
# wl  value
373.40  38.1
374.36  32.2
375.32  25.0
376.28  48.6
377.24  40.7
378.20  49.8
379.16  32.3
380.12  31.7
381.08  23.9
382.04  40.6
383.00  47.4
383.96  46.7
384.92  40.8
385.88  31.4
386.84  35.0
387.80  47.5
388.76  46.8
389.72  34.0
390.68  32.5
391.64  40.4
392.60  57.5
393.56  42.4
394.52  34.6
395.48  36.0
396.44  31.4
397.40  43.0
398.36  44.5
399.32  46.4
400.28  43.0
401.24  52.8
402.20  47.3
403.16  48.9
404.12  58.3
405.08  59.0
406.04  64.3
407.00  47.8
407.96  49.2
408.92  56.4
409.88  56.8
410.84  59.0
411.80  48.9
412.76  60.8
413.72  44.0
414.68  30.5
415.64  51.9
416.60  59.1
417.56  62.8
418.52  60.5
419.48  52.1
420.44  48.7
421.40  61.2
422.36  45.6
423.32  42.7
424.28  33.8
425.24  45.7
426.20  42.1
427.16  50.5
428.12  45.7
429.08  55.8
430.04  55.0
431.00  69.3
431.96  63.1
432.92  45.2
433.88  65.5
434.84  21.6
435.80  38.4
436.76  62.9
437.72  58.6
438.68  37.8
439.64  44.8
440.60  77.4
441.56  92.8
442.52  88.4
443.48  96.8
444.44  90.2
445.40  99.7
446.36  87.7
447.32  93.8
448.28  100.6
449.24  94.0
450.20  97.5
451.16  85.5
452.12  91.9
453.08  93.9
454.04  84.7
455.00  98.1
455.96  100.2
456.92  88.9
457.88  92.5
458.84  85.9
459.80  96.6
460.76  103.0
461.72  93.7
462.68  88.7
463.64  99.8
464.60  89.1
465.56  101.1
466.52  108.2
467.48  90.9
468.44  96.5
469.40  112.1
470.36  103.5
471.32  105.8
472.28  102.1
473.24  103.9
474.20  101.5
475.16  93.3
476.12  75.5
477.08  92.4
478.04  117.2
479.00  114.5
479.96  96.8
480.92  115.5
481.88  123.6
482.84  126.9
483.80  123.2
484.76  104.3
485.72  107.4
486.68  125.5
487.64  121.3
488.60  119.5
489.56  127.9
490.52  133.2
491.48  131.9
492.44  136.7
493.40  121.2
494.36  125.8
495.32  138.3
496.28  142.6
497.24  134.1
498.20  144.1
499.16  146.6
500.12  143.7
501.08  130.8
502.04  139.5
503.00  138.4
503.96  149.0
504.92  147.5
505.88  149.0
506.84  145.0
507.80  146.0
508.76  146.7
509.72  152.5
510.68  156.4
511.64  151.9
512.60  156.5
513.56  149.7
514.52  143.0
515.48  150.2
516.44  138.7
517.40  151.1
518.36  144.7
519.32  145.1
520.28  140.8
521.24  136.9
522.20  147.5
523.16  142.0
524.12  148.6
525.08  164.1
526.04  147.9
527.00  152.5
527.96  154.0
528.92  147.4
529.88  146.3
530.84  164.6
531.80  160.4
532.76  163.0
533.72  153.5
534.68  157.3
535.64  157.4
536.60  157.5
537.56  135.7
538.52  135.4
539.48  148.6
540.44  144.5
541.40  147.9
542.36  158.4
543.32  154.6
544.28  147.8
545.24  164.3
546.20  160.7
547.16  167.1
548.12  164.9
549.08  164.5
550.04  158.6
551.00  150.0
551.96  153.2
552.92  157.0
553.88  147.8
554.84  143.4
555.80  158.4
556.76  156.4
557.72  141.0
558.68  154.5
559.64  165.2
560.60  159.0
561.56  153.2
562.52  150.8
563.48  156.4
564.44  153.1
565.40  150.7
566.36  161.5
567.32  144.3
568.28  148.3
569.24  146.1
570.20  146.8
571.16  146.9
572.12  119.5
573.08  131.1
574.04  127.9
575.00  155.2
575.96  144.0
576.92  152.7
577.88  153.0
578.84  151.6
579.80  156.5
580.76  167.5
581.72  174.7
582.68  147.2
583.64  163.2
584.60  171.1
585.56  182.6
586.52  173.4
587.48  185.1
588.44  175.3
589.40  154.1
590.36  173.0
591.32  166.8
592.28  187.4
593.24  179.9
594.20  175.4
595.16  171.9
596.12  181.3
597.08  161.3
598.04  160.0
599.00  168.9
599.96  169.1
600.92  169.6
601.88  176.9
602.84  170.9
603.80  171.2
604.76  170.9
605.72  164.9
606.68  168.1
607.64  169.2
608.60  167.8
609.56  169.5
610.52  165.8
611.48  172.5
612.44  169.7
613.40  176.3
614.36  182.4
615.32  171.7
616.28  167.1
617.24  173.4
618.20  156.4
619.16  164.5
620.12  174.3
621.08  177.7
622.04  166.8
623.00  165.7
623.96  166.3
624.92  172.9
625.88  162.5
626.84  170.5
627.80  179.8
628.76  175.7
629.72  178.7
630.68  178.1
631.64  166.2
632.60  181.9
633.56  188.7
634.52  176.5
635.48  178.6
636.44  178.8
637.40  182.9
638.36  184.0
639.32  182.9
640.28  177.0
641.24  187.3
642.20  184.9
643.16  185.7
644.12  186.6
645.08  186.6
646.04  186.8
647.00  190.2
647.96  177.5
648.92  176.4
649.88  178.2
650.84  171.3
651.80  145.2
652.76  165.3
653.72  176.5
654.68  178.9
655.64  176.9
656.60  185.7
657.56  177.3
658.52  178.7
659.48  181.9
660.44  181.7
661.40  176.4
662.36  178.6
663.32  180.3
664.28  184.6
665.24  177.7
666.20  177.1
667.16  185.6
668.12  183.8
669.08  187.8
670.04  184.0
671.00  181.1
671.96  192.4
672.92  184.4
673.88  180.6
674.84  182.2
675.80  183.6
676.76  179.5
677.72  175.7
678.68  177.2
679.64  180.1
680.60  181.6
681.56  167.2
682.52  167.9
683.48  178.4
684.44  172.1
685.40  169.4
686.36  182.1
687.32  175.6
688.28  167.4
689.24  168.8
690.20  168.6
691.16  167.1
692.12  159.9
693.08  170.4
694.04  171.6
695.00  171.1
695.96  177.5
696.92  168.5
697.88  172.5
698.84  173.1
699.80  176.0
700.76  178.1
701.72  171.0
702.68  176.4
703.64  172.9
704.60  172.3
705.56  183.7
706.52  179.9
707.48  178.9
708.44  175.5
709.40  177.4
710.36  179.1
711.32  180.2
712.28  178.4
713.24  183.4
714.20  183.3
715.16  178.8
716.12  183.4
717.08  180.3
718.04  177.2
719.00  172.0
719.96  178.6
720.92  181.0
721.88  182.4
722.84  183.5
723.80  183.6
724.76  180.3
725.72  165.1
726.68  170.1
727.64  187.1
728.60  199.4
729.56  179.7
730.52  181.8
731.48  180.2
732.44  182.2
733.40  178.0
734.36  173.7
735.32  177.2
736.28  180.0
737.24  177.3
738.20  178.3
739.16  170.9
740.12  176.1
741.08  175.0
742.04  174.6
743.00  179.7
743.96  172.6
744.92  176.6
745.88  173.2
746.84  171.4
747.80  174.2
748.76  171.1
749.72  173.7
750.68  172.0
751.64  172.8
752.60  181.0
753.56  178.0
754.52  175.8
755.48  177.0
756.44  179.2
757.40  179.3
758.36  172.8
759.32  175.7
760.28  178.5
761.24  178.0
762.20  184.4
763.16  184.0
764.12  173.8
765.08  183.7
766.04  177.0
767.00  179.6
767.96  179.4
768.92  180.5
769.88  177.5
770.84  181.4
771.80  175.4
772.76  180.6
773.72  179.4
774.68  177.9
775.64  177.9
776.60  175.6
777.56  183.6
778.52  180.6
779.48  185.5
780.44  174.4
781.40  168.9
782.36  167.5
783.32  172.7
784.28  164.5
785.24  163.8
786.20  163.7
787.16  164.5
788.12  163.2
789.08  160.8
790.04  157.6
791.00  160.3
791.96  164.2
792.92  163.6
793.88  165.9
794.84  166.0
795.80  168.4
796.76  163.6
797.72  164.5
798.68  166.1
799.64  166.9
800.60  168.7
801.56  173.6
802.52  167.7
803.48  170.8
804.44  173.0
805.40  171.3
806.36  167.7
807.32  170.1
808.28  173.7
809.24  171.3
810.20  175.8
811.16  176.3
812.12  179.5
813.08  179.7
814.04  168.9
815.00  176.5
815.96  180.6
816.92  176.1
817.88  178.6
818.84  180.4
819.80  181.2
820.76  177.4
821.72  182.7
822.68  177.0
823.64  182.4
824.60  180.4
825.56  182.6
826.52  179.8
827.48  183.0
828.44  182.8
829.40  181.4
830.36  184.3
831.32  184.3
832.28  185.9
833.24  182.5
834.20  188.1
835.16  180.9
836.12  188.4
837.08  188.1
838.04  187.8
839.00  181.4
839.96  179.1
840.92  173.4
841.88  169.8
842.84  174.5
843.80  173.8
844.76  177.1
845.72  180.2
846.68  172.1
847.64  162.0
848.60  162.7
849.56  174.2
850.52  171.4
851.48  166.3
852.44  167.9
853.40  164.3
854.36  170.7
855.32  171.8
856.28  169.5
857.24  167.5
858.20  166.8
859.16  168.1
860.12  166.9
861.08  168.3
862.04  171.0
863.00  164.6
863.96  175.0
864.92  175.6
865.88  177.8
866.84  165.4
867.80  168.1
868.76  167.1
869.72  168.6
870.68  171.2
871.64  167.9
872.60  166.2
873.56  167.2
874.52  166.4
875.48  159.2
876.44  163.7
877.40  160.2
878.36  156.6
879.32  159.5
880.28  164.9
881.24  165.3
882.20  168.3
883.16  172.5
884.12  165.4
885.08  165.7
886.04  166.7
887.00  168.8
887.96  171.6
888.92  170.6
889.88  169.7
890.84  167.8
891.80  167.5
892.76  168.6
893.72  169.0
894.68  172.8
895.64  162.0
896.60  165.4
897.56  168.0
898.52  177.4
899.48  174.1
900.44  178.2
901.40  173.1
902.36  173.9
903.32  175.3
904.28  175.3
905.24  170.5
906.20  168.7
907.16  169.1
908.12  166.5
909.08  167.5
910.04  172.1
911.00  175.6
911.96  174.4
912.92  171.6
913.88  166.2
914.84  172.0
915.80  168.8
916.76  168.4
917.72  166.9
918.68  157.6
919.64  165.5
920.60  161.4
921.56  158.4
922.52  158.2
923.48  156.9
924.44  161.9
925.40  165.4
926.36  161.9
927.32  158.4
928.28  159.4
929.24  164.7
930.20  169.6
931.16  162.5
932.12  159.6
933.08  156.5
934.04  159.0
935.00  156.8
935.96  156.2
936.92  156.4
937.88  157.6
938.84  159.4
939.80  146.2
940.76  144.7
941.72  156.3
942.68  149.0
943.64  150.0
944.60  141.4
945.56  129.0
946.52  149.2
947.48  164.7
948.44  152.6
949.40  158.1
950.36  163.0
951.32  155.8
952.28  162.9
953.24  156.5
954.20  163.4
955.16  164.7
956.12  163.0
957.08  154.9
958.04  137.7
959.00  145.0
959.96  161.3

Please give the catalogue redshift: 0.106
